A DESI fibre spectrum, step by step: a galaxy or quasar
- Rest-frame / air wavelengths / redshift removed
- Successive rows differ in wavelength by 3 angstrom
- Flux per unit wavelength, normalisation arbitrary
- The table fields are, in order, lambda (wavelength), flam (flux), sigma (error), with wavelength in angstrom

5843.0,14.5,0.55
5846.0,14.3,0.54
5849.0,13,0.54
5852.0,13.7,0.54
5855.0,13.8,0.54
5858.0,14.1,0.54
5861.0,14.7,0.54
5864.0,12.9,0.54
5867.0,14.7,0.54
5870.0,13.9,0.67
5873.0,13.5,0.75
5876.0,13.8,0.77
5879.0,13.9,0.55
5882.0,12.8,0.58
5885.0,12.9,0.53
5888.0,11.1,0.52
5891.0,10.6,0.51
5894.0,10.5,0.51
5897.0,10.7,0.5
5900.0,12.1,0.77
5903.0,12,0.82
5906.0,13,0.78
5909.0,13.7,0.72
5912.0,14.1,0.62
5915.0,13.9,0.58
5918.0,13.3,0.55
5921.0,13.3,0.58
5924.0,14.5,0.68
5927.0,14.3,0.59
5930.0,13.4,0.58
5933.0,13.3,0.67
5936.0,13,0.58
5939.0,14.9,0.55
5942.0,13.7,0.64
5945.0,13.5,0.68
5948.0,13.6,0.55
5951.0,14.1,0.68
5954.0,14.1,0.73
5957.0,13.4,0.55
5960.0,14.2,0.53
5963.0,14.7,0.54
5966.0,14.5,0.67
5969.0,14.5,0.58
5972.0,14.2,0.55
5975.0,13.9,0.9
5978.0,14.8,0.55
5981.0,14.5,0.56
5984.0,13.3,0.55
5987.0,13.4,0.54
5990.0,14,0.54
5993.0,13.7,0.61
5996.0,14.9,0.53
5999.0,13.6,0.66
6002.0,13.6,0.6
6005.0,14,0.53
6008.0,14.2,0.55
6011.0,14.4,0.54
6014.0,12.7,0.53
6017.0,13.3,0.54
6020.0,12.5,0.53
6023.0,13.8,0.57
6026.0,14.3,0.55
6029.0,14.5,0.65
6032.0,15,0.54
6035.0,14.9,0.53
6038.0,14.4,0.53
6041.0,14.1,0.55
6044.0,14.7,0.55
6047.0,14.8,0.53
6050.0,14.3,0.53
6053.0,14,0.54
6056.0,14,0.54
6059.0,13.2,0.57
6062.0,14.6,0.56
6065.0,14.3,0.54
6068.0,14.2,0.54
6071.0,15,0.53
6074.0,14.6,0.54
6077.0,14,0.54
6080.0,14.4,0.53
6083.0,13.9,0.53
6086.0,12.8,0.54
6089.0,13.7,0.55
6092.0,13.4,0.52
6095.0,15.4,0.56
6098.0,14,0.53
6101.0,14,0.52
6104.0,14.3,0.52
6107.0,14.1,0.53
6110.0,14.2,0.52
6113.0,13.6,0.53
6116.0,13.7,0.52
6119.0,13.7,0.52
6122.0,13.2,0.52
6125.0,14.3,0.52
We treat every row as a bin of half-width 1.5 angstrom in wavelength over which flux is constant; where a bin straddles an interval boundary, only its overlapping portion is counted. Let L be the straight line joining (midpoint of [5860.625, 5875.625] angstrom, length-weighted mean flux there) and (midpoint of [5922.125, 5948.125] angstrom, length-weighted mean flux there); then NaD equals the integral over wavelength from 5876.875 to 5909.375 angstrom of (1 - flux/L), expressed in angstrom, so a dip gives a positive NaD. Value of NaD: 4.11 angstrom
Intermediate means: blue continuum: 13.9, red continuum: 13.8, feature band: 12.1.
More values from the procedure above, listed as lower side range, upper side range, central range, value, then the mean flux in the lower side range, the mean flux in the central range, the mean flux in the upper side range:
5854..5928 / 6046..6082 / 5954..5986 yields -1.27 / 13.1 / 14.2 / 14.3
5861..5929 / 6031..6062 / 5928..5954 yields -0.59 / 13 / 13.7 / 14.3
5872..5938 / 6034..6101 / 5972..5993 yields -0.71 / 12.9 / 14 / 14.2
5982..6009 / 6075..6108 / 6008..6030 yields 0.37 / 13.9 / 13.7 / 14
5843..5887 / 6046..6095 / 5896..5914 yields 1.44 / 13.7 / 12.7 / 14.1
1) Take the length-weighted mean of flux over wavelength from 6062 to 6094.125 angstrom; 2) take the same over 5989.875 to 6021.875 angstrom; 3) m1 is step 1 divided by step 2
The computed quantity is 1.0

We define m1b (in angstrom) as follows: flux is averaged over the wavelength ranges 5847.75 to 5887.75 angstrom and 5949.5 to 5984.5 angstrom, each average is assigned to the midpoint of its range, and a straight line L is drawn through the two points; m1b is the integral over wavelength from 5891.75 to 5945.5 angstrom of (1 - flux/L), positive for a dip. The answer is 3.0 angstrom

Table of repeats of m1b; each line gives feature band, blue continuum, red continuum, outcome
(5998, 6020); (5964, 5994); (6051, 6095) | 0.7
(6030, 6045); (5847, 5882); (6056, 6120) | -0.7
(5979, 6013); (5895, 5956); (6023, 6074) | 0.0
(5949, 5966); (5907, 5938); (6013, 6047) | -0.4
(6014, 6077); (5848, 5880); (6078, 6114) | -1.0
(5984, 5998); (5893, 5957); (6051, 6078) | -0.2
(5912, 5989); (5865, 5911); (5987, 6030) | -4.1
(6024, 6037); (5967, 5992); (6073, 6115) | -0.5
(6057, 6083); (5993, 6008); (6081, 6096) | -0.8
